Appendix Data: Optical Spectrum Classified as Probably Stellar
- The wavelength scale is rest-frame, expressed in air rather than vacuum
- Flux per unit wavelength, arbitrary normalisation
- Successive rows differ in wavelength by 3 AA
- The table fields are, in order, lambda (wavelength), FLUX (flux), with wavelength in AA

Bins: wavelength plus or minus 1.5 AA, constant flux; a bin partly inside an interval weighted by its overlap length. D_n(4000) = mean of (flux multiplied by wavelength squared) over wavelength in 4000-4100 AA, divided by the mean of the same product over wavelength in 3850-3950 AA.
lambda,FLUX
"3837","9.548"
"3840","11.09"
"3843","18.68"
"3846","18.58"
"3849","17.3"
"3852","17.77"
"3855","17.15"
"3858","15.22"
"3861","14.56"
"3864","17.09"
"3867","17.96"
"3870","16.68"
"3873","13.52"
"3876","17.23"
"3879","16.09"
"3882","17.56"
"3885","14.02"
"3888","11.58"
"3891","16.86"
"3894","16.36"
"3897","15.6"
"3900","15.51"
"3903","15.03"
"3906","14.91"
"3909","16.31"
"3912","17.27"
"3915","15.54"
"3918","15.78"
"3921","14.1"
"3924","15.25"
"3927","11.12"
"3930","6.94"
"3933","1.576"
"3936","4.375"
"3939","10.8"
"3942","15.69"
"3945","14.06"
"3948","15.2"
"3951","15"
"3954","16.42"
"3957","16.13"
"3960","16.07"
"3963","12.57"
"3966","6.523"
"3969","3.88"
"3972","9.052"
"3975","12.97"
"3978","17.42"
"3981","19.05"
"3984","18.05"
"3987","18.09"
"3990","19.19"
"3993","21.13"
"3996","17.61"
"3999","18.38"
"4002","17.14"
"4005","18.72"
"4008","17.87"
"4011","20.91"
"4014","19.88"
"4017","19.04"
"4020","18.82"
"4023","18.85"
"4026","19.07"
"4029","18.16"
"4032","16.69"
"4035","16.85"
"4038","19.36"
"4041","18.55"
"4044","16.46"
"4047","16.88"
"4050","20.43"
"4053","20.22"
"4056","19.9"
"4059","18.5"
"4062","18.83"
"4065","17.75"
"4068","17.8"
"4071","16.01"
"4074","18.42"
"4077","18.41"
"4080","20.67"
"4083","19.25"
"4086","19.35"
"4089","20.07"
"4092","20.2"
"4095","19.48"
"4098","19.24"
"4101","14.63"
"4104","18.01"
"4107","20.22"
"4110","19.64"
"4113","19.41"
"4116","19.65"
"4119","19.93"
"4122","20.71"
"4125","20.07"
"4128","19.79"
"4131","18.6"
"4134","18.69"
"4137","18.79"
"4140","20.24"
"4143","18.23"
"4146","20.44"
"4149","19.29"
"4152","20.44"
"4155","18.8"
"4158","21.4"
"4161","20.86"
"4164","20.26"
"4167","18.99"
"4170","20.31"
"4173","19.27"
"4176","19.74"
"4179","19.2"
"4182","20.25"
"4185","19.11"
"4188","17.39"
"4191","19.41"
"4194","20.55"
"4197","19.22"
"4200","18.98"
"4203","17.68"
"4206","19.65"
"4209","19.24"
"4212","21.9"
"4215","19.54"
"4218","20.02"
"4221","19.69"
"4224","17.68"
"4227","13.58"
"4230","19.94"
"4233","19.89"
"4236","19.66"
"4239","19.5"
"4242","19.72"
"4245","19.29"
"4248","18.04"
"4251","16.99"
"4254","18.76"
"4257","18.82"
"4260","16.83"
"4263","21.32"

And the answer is 1.40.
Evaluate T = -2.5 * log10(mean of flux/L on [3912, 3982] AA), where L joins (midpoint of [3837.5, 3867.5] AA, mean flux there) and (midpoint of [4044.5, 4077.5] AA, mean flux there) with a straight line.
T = 0.35 mag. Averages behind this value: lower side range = 16.3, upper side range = 18.4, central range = 12.5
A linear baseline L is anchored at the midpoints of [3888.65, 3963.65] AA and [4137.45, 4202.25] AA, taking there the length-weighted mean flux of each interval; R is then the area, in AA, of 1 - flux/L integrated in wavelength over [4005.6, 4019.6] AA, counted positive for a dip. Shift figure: -3.1 AA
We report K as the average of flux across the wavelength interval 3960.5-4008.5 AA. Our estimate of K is 15.4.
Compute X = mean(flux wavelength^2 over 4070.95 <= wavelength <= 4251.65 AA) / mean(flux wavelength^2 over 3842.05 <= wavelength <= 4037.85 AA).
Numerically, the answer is 1.4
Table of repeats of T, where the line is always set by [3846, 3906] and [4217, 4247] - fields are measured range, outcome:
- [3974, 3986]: -0.02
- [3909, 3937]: 0.36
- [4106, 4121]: -0.11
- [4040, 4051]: -0.04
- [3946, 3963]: 0.08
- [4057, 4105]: -0.05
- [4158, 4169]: -0.11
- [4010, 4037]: -0.09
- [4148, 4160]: -0.10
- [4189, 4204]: -0.03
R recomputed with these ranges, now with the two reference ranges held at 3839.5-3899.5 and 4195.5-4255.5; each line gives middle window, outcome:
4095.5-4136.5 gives -2.37 AA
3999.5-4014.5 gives -1.39 AA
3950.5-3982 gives 7.18 AA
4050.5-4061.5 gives -1.22 AA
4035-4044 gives -0.37 AA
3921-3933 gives 4.55 AA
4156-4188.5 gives -2.18 AA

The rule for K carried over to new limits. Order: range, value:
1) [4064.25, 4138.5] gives 19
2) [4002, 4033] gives 18.8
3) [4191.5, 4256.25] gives 19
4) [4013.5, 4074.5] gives 18.4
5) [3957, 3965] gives 14.2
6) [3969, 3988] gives 14.8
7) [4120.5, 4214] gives 19.6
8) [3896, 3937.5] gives 12.8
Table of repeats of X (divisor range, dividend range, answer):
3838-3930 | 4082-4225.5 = 1.43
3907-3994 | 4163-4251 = 1.60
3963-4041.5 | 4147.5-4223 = 1.27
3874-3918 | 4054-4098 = 1.32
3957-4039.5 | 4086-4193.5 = 1.25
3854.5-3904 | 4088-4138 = 1.37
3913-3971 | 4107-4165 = 1.82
